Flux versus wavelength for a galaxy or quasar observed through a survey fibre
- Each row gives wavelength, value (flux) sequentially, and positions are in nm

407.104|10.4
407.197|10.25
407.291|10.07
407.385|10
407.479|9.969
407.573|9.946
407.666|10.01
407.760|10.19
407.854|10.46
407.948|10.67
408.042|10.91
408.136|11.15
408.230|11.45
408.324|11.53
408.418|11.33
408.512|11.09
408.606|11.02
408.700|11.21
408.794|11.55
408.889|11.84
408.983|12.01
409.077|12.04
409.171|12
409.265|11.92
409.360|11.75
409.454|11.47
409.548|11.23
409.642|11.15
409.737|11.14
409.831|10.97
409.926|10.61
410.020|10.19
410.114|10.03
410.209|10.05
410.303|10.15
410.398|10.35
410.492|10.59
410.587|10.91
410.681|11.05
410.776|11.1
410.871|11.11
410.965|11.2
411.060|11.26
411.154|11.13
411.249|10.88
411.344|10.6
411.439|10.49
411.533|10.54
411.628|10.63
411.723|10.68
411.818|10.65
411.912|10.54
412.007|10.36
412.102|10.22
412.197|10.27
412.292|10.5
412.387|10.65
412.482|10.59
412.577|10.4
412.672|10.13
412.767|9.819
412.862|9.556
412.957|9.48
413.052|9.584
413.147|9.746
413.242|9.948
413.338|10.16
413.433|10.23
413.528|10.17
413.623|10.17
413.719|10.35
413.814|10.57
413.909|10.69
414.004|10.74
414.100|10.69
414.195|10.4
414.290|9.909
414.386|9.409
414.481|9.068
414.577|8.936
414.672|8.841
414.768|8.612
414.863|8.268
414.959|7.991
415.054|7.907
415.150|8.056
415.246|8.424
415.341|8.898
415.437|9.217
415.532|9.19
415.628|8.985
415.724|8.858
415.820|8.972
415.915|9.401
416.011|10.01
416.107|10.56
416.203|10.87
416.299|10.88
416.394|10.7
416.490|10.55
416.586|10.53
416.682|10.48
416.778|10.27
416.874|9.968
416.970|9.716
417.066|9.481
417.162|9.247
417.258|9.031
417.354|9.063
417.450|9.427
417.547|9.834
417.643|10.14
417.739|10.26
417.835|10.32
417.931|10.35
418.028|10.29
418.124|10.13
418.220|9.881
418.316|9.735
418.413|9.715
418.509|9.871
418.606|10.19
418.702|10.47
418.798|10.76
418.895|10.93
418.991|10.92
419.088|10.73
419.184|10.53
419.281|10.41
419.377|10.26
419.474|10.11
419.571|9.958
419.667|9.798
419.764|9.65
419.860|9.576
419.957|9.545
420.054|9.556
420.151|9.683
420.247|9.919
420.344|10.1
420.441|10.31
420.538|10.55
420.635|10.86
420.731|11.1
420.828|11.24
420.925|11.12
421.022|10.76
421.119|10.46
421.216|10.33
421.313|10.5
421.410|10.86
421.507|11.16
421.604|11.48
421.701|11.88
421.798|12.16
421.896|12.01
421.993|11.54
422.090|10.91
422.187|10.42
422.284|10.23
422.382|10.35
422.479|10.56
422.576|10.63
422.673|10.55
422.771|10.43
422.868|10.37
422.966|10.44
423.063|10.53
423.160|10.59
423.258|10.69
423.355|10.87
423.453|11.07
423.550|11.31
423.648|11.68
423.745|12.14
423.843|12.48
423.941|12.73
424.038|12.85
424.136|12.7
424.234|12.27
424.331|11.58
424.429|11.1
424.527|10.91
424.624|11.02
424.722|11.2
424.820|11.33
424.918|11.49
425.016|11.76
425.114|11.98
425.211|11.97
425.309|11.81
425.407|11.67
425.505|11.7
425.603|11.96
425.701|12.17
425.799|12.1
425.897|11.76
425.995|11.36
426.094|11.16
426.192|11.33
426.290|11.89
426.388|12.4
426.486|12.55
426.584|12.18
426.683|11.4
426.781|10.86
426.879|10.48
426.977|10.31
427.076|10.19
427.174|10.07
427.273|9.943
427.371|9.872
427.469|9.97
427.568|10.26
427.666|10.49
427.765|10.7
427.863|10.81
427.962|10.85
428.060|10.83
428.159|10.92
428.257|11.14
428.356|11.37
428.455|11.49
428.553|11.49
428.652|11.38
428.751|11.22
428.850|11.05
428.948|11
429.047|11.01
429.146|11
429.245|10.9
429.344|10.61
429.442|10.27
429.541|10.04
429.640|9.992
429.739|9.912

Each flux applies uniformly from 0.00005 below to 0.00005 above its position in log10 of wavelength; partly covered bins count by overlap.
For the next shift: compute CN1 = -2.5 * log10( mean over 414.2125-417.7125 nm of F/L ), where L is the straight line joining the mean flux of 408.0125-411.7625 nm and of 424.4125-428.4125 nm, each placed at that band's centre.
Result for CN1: 0.18 mag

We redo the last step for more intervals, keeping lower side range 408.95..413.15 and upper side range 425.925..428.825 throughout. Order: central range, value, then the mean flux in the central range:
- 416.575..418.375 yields 0.10 mag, 9.89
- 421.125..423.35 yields 0.01 mag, 10.8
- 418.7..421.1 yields 0.05 mag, 10.4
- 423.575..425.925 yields -0.08 mag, 11.8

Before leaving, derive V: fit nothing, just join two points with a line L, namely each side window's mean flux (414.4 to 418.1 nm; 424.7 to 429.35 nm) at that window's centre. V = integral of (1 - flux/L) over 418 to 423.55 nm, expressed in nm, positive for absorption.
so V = -0.165 nm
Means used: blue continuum 9.52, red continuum 11.2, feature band 10.5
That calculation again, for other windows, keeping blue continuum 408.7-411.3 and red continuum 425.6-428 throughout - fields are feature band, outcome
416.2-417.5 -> 0.129 nm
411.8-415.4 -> 0.435 nm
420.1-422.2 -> 0.036 nm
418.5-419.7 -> 0.073 nm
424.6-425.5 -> -0.044 nm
